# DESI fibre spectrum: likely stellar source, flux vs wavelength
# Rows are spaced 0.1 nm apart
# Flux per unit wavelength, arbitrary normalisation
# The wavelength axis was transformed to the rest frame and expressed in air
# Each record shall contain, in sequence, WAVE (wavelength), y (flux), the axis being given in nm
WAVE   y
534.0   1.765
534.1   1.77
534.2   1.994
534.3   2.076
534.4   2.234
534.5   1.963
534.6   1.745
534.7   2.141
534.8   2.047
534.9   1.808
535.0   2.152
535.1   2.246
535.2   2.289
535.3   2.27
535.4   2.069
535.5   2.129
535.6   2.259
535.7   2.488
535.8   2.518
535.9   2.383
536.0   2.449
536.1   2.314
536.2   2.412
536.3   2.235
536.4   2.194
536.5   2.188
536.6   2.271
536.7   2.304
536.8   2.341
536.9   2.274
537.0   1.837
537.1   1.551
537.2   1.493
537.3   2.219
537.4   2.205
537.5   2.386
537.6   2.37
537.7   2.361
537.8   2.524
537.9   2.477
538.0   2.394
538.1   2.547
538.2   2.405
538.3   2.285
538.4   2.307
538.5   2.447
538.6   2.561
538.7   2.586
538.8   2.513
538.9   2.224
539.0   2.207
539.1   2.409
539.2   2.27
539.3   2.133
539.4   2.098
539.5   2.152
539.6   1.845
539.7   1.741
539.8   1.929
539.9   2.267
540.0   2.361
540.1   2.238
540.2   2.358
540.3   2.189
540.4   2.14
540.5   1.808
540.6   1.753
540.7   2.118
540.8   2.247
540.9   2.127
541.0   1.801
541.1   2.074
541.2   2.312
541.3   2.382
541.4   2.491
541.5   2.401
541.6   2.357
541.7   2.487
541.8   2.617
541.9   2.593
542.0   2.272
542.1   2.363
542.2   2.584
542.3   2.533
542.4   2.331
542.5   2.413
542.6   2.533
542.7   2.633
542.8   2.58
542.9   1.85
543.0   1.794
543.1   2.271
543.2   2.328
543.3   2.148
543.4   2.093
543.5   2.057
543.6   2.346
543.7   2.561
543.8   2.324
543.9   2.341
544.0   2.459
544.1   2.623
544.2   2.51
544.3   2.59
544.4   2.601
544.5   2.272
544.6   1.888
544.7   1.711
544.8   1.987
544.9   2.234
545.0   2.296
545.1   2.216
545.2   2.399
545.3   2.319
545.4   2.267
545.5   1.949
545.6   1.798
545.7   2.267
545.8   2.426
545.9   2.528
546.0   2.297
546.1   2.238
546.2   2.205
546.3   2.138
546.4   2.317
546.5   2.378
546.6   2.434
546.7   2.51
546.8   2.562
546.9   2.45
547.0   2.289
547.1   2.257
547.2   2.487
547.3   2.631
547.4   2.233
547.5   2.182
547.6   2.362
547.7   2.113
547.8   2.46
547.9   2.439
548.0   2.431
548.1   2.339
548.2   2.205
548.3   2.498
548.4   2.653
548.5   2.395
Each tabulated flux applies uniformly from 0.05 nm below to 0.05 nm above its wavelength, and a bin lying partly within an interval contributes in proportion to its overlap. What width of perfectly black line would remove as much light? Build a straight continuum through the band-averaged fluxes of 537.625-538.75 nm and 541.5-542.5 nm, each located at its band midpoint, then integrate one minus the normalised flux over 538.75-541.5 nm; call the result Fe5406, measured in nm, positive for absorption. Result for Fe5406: 0.32 nm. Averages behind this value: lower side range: 2.44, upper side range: 2.45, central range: 2.16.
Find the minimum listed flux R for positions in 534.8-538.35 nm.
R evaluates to 1.493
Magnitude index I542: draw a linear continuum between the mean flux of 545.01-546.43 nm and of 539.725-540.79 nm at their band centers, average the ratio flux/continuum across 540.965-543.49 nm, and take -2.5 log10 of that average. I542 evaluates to -0.08 mag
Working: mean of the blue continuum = 2.11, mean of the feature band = 2.33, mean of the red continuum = 2.24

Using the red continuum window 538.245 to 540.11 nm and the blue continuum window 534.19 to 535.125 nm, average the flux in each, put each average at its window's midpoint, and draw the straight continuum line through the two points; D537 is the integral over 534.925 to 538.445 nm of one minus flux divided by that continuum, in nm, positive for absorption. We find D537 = -0.21 nm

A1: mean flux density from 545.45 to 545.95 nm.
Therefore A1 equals 2.19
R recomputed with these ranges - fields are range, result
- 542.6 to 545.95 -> 1.711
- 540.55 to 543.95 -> 1.753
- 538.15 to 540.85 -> 1.741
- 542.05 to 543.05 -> 1.794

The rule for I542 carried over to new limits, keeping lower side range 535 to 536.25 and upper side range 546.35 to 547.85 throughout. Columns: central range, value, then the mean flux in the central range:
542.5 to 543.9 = 0.036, 2.28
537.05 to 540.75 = 0.056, 2.21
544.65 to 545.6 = 0.112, 2.13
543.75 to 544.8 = 0.021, 2.32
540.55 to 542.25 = 0.025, 2.29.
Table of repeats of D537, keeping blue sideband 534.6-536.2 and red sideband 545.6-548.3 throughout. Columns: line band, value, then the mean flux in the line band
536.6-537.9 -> 0.04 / 2.17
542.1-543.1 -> -0.02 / 2.36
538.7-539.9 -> 0.06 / 2.16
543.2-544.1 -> 0.00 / 2.31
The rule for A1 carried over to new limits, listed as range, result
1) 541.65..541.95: 2.57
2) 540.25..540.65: 1.97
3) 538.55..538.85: 2.55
